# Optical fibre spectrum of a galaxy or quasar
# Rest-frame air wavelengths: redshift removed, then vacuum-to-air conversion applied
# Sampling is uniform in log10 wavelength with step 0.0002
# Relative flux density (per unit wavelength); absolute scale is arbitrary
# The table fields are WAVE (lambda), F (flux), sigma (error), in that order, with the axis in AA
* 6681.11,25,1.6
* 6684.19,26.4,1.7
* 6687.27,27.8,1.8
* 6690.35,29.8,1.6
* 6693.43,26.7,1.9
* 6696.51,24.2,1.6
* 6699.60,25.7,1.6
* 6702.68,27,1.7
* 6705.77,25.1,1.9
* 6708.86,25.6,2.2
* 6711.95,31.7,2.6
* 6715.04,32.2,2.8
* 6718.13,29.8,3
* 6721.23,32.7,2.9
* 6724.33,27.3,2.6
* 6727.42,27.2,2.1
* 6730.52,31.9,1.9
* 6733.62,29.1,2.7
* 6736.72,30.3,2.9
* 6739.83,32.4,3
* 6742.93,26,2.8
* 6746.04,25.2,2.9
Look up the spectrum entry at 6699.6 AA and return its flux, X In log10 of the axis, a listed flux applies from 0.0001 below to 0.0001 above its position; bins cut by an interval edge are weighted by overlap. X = 25.7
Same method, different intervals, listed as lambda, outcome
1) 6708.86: 25.6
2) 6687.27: 27.8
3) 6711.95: 31.7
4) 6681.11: 25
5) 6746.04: 25.2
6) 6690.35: 29.8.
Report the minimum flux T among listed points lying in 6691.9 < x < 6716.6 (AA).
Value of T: 24.2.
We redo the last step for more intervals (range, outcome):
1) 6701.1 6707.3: 25.1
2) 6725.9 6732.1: 27.2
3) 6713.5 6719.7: 29.8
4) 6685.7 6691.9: 27.8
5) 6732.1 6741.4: 29.1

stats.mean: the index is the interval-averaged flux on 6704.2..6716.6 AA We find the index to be 28.7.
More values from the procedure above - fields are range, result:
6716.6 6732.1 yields 29.8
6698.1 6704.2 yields 26.4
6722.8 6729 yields 27.3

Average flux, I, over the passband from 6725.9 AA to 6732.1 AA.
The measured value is 29.6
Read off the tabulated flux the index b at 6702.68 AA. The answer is 27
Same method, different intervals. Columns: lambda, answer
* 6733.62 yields 29.1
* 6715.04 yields 32.2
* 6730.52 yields 31.9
